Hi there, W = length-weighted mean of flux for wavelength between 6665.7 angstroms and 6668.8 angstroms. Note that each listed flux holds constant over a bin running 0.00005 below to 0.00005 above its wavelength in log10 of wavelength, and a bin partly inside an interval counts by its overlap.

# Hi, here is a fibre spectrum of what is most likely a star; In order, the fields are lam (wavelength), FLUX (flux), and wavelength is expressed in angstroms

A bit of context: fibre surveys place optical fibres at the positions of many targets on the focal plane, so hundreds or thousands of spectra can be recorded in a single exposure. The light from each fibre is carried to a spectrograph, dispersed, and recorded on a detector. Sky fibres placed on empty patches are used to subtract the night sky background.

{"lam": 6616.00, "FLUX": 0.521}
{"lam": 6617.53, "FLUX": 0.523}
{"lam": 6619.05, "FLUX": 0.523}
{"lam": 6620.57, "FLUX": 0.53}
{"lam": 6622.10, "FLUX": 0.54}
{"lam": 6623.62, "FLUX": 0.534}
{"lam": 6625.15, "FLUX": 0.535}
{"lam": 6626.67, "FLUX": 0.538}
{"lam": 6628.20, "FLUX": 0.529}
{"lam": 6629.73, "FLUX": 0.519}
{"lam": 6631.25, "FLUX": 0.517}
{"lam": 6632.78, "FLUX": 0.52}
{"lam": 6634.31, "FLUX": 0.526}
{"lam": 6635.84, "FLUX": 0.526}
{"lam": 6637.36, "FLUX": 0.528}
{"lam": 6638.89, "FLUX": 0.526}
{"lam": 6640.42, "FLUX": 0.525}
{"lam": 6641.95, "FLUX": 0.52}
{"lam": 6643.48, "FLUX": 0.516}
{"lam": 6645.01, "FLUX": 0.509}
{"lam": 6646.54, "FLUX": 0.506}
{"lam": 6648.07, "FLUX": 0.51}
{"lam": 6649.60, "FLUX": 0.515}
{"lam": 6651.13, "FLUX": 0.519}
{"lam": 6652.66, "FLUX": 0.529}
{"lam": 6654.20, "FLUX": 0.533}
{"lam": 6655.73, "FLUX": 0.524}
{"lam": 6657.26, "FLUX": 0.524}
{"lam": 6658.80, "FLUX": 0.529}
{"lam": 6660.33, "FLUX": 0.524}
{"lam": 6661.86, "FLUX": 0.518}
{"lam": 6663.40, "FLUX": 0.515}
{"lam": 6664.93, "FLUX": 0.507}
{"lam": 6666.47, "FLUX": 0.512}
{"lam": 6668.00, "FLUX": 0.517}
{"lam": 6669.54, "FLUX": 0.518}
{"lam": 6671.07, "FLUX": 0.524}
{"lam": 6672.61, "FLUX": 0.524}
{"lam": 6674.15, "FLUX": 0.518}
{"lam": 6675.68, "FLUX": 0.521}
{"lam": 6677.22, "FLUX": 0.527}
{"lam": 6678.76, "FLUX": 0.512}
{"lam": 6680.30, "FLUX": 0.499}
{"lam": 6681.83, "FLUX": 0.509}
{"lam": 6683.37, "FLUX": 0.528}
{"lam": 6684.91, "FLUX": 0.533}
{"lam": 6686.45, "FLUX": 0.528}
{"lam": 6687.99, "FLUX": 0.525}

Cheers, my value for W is 0.514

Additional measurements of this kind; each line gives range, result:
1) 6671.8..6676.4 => 0.521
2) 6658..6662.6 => 0.524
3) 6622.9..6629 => 0.533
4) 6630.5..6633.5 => 0.518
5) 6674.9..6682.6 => 0.514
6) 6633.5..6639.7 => 0.527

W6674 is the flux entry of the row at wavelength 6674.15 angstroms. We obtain 0.518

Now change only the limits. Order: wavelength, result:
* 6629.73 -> 0.519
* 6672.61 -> 0.524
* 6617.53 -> 0.523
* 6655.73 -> 0.524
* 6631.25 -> 0.517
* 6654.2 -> 0.533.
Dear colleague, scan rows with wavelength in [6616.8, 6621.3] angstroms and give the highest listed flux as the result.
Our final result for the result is 0.53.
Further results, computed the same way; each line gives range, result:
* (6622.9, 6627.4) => 0.538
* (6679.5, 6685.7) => 0.533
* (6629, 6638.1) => 0.528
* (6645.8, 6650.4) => 0.515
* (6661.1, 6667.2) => 0.518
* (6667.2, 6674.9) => 0.524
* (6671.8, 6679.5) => 0.527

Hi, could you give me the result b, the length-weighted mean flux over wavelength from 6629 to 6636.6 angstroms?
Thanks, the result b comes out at 0.522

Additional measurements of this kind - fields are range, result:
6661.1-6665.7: 0.513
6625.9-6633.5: 0.525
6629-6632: 0.519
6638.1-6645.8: 0.519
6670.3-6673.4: 0.524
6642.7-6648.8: 0.51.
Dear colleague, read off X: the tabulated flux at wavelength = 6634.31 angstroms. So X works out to 0.526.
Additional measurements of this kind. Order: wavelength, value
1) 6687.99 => 0.525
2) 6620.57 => 0.53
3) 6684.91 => 0.533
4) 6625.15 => 0.535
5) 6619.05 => 0.523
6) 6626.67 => 0.538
